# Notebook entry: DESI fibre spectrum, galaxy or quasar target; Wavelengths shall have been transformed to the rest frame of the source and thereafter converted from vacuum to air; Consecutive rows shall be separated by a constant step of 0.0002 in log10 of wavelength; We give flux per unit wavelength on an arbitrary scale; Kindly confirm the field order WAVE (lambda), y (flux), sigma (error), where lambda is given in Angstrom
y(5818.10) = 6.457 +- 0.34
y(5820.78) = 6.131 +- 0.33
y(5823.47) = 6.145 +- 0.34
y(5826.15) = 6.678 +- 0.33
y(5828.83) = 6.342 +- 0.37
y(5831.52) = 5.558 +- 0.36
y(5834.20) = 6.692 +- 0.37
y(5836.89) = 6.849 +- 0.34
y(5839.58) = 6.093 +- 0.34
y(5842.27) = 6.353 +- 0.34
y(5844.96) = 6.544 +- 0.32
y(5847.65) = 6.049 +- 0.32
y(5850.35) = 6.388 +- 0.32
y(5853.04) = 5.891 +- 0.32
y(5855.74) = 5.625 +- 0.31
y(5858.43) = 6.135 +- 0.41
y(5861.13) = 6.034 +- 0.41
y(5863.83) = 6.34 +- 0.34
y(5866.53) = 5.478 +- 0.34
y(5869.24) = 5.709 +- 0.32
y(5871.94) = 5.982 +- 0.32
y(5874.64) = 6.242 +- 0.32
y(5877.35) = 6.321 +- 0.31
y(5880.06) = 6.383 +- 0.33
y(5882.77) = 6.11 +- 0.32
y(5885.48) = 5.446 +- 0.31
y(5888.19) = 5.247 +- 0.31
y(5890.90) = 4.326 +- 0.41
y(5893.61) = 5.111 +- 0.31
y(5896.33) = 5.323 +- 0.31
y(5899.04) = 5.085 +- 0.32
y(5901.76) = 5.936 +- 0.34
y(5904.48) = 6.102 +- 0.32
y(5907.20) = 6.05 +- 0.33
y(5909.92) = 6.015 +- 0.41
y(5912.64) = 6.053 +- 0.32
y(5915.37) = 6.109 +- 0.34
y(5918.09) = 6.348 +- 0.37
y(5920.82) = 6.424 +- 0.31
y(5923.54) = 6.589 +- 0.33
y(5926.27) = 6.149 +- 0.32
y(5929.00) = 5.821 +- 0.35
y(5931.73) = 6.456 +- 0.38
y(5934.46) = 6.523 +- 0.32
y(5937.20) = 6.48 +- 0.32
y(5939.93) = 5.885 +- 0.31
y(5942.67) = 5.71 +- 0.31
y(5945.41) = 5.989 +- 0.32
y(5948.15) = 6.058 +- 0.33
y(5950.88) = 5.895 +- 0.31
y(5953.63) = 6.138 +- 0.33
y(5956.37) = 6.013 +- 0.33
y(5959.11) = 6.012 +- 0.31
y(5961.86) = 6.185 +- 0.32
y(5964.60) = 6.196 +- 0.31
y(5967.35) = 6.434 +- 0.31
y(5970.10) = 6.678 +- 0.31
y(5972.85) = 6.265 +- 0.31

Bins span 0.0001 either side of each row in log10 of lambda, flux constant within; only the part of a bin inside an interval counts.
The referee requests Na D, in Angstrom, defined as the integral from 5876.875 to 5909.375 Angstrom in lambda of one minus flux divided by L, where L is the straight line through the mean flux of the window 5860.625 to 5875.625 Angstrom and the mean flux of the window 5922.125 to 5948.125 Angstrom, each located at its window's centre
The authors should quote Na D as 2.3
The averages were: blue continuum 5.95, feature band 5.61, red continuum 6.17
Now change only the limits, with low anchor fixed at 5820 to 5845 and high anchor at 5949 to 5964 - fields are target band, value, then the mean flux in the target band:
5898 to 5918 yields 0.70 Angstrom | 5.95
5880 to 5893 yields 1.72 Angstrom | 5.39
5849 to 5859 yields 0.45 Angstrom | 6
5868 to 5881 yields 0.24 Angstrom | 6.12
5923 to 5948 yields -0.21 Angstrom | 6.16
